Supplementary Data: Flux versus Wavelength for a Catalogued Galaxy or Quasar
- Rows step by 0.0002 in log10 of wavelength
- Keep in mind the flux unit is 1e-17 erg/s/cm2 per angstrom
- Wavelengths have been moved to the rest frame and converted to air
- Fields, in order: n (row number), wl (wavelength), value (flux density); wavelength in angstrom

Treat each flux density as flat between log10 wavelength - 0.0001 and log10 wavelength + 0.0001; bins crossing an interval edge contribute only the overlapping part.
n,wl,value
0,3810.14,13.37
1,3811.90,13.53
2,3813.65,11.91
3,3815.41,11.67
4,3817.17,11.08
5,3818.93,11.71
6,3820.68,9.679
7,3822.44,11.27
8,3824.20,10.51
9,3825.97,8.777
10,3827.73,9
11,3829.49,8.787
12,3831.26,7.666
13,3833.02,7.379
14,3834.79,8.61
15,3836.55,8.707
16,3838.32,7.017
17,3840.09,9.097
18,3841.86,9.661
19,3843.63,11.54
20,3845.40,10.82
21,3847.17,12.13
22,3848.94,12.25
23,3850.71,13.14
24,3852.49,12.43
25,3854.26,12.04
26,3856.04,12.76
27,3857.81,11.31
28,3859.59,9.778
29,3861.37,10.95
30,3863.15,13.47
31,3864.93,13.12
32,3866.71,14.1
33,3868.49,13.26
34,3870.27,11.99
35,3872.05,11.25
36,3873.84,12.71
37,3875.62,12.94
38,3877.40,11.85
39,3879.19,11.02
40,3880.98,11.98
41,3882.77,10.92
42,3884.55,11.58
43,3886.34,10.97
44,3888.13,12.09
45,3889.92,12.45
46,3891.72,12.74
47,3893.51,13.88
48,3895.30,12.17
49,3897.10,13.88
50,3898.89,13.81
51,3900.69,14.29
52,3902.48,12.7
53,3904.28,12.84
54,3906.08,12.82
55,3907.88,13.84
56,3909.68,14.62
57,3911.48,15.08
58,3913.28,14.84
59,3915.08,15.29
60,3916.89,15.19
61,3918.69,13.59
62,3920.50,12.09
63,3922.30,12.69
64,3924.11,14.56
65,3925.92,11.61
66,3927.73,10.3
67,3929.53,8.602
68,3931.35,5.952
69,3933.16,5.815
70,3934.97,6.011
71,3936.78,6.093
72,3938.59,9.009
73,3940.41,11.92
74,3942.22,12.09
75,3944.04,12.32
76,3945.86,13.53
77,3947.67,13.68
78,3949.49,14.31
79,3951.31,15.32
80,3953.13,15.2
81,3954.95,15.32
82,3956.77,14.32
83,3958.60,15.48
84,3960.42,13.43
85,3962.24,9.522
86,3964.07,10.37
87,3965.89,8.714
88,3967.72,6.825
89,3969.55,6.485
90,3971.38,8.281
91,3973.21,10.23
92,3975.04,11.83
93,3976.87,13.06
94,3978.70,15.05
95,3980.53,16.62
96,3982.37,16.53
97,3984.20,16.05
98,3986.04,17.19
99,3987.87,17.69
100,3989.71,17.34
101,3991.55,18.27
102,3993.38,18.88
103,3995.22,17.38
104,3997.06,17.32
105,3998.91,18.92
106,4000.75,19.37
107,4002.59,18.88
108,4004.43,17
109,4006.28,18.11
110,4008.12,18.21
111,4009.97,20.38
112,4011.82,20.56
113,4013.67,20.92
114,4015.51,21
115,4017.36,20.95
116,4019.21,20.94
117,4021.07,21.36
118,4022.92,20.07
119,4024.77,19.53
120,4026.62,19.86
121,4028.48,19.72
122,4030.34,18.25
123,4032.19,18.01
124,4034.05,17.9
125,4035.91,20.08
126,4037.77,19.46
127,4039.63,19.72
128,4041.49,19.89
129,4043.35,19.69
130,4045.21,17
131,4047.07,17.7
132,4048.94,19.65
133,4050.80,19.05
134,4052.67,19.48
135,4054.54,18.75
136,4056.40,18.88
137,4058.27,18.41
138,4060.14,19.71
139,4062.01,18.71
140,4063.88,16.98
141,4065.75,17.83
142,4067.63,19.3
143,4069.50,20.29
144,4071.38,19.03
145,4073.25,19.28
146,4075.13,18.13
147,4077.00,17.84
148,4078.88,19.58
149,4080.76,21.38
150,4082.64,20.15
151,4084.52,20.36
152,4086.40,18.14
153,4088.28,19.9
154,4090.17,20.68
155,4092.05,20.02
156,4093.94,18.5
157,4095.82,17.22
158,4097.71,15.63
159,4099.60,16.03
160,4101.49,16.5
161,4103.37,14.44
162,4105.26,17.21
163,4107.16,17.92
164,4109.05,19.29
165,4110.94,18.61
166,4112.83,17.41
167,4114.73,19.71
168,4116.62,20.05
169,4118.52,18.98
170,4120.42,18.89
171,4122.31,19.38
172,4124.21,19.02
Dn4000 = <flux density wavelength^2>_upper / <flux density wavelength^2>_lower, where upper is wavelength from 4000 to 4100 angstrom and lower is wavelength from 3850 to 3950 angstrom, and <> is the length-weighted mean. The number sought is 1.70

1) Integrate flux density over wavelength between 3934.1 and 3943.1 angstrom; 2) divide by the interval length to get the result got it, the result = 9.03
